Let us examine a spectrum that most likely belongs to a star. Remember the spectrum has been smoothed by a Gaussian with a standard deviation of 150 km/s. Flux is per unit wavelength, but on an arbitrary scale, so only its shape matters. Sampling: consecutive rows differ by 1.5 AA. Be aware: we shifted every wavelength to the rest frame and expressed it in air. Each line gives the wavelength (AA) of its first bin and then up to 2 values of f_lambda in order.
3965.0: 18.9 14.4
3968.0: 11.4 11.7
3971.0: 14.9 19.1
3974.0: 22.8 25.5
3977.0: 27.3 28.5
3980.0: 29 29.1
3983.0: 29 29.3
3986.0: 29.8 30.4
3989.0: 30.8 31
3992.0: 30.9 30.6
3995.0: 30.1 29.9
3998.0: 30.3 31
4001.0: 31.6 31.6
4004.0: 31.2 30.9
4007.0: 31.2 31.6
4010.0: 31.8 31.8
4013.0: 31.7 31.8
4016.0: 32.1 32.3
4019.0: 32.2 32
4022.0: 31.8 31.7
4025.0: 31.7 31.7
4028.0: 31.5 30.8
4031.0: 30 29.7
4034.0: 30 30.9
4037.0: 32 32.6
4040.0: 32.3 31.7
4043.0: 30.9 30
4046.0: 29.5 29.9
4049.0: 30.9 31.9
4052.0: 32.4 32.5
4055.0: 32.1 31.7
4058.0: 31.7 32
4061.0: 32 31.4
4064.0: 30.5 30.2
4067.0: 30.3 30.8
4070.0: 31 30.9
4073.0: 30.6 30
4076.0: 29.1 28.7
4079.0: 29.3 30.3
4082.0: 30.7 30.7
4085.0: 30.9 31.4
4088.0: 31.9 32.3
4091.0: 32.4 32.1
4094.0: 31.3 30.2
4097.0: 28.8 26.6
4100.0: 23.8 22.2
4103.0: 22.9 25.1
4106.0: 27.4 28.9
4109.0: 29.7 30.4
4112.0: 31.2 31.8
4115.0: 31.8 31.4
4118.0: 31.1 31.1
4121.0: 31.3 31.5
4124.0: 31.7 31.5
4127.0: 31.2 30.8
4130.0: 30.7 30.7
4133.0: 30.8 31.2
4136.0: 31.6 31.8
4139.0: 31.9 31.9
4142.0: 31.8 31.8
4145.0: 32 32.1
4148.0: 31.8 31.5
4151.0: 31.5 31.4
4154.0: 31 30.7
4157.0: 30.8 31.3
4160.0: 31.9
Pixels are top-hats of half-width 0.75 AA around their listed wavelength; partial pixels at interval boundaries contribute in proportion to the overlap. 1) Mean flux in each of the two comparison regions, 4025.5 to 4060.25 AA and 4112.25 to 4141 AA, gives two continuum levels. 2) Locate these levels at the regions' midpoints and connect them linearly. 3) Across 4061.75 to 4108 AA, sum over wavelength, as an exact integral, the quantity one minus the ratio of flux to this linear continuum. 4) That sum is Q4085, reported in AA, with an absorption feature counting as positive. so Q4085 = 2.7 AA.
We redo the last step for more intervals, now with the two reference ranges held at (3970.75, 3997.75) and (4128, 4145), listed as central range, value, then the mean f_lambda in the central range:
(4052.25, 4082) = -0.99 AA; 30.8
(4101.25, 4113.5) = 1.21 AA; 27.7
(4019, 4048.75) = -2.09 AA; 31.1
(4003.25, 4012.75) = -0.98 AA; 31.4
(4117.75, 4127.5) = -0.09 AA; 31.4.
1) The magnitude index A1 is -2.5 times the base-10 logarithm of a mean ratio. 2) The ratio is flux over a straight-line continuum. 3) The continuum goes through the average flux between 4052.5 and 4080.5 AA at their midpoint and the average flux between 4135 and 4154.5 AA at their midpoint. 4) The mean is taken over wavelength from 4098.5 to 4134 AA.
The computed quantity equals 0.07 mag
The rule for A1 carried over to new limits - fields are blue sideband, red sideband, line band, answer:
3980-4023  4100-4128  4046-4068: -0.039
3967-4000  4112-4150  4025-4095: -0.074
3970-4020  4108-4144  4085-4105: 0.078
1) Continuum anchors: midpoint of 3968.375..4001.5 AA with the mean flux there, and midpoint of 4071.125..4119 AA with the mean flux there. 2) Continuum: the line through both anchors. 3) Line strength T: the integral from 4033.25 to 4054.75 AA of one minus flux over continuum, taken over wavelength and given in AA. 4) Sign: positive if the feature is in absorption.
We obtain -2.13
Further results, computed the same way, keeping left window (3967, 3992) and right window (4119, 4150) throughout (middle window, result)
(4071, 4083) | -0.4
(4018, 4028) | -1.9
